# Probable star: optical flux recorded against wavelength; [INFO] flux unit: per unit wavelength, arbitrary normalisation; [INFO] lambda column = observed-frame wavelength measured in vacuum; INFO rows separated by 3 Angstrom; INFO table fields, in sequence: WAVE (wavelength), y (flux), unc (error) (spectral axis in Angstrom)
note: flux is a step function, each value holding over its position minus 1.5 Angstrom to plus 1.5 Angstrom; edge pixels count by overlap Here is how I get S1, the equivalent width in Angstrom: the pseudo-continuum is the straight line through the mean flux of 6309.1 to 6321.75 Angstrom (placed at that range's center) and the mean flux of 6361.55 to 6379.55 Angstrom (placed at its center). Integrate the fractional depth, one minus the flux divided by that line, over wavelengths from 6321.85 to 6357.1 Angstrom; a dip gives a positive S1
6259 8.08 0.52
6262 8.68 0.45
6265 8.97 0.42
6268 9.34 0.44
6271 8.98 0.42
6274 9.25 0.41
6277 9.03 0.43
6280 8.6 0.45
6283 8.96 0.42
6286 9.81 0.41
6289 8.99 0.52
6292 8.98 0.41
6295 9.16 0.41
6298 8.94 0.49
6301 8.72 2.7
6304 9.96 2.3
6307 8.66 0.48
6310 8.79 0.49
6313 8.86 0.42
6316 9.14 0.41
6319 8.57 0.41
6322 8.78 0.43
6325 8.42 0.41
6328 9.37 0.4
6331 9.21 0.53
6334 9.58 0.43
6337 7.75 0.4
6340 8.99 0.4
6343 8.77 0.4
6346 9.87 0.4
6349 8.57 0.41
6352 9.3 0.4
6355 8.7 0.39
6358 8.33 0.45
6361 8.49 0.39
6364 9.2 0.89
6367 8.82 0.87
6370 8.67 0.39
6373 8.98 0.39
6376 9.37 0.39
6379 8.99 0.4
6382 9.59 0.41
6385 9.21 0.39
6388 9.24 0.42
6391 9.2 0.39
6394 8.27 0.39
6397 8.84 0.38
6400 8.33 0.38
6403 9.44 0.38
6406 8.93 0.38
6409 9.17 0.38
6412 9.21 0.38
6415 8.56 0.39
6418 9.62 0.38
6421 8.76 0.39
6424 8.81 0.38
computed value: -0.2 Angstrom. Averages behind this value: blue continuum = 8.84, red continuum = 8.98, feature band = 8.94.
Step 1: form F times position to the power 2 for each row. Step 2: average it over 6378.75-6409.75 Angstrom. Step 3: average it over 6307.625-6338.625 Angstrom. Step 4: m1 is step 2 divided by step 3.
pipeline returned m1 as 1.0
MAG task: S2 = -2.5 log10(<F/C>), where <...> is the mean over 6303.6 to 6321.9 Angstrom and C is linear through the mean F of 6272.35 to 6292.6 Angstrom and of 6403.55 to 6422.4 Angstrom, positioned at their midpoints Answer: 0.020 mag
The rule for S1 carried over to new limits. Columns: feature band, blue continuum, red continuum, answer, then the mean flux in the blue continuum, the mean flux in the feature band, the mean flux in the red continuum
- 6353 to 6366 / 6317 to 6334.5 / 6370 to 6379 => 0.5 Angstrom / 8.96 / 8.71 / 9.06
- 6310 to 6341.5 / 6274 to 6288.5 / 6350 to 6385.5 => 0.6 Angstrom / 9.11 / 8.86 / 8.96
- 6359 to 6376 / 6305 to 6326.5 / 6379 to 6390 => 0.6 Angstrom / 8.77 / 8.86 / 9.29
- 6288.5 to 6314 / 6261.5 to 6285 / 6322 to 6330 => -0.2 Angstrom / 9.01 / 9.01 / 8.89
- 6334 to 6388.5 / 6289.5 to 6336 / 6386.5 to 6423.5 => 0.2 Angstrom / 9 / 8.95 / 8.96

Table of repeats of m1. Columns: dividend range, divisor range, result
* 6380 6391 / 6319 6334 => 1.06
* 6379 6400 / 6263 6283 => 1.04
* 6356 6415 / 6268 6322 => 1.02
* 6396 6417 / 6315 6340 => 1.04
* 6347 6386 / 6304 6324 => 1.02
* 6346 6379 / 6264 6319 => 1.01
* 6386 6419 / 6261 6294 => 1.03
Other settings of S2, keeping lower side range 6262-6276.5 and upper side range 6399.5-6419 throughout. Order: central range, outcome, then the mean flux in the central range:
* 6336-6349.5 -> 0.03 mag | 8.84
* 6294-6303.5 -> 0.00 mag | 9.04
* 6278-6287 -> 0.00 mag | 9.08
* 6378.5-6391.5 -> -0.02 mag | 9.27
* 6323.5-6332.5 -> 0.01 mag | 9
